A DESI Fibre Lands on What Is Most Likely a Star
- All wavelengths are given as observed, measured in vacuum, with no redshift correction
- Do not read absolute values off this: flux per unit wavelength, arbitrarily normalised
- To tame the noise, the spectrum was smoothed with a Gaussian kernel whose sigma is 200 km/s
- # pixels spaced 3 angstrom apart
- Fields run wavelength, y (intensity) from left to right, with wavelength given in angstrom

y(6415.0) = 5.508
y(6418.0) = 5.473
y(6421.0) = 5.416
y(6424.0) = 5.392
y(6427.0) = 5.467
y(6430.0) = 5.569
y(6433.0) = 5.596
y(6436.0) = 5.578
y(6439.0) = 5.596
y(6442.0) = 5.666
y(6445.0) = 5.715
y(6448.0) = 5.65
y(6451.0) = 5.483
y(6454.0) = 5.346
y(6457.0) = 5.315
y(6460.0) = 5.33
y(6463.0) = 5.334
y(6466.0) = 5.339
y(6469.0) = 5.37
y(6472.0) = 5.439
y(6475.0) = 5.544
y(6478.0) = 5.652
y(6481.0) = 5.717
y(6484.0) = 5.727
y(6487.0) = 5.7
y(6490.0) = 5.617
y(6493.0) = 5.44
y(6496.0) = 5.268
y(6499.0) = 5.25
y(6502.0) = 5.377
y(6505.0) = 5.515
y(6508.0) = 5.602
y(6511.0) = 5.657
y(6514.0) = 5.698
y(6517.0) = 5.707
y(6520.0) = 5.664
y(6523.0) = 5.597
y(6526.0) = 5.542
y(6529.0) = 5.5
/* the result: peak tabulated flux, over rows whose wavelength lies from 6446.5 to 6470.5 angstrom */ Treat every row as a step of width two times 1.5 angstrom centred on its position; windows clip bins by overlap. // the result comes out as 5.65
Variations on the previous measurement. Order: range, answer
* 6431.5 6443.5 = 5.666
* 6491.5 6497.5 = 5.44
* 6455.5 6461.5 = 5.33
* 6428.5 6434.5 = 5.596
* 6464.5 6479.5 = 5.652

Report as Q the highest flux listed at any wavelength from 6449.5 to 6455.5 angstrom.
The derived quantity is 5.483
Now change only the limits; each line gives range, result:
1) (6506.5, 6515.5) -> 5.698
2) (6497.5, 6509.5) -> 5.602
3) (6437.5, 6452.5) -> 5.715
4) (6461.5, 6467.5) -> 5.339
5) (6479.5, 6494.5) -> 5.727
